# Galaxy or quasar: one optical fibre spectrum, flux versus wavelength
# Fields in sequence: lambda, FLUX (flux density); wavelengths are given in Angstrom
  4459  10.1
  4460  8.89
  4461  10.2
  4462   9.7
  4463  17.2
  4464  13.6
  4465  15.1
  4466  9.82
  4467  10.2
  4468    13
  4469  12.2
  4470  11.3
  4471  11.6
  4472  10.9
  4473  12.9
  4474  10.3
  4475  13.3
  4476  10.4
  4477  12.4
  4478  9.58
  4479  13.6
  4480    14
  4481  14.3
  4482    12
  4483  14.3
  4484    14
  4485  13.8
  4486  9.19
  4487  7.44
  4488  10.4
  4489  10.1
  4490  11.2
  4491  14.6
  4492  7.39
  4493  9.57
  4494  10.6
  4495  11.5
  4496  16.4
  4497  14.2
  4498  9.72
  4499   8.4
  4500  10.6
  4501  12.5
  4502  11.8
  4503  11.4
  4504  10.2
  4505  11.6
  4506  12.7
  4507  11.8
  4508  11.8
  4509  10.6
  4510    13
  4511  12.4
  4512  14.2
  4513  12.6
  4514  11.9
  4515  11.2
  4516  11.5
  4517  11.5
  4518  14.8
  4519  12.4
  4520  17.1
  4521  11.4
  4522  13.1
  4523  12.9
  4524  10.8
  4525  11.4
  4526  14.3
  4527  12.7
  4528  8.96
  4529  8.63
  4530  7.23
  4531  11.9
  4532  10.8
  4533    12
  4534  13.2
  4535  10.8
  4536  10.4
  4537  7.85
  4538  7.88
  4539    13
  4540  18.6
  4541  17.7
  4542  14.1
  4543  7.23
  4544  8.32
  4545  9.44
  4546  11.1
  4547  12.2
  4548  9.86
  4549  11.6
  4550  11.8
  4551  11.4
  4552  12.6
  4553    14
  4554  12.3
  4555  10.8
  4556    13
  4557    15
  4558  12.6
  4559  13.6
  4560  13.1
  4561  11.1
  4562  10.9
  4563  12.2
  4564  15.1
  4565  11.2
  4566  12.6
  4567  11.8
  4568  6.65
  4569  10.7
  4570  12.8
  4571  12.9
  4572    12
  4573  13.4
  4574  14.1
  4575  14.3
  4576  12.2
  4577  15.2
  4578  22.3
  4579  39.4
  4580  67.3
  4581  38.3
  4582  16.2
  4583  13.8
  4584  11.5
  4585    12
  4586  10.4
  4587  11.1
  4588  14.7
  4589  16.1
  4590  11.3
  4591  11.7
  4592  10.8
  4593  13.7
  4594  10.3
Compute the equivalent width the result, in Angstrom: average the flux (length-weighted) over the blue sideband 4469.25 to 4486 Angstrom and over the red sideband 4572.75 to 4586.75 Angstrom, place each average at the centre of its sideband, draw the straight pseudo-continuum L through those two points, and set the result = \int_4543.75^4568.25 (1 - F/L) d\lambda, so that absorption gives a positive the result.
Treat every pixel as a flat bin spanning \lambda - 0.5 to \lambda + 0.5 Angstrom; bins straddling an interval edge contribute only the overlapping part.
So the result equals 9.4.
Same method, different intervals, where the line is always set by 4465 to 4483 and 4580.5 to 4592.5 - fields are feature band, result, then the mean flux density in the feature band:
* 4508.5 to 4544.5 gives 3.8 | 11.9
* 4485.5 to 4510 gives 2.9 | 11.1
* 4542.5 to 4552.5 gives 2.4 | 10.6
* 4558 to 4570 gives 2.1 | 11.8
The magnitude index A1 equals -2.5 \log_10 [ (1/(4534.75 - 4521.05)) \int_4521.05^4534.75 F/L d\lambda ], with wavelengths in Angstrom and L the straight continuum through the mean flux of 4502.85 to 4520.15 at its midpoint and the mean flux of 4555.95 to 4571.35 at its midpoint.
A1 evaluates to 0.08 mag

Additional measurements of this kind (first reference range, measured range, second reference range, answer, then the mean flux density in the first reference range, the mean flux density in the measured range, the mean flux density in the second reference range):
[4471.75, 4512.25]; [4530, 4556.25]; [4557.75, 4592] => 0.231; 11.7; 11.6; 16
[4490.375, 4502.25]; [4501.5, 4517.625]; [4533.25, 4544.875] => -0.038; 11.4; 11.9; 11.7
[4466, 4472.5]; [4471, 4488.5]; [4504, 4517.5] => -0.034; 11.4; 11.9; 12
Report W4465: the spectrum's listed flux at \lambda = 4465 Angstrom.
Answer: 15.1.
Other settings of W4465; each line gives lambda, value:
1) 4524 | 10.8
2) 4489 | 10.1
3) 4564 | 15.1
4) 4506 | 12.7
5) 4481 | 14.3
